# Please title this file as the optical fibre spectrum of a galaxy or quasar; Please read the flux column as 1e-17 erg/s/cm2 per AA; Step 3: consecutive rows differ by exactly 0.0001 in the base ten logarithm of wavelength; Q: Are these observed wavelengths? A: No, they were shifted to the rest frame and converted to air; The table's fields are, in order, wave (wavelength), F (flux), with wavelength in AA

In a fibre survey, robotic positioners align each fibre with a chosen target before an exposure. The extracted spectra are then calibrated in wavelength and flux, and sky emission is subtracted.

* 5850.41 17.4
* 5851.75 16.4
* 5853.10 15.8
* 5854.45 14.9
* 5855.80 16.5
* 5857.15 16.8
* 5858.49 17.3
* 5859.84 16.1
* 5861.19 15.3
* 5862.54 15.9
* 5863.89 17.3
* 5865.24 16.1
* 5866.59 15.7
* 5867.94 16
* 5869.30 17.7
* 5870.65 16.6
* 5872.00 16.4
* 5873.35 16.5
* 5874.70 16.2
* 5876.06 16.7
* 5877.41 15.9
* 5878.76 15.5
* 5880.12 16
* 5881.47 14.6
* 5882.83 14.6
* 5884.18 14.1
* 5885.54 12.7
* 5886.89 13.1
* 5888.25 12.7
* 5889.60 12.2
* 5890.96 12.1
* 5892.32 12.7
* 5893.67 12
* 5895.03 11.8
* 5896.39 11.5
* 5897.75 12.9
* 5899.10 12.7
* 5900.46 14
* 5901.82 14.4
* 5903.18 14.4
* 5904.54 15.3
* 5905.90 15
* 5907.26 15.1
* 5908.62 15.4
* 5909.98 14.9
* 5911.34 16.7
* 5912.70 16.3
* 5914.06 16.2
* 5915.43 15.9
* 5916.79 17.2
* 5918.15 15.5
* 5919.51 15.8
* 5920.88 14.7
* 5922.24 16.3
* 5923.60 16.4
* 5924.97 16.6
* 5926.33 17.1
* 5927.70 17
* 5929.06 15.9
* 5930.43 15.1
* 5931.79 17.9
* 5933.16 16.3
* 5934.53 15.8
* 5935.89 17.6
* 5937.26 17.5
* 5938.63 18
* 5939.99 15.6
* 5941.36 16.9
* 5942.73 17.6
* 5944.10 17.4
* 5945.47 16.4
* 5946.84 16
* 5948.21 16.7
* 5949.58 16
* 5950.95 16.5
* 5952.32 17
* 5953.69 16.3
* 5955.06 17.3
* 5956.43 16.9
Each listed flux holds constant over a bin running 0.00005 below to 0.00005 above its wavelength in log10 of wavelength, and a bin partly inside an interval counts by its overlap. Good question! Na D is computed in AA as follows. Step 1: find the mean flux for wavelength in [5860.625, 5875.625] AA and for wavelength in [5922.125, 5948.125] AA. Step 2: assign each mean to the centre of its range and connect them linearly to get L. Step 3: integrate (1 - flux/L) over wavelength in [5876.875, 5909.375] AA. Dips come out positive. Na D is 5.34 AA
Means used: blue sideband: 16.3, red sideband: 16.7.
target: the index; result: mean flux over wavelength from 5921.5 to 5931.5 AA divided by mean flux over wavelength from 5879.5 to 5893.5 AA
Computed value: 1.22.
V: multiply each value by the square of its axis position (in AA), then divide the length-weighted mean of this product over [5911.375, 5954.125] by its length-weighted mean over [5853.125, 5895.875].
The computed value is 1.12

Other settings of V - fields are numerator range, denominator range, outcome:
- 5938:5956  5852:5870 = 1.06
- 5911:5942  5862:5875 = 1.02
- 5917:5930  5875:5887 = 1.10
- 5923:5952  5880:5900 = 1.31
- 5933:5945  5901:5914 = 1.12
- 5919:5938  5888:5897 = 1.37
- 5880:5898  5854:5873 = 0.80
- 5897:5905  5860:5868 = 0.88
